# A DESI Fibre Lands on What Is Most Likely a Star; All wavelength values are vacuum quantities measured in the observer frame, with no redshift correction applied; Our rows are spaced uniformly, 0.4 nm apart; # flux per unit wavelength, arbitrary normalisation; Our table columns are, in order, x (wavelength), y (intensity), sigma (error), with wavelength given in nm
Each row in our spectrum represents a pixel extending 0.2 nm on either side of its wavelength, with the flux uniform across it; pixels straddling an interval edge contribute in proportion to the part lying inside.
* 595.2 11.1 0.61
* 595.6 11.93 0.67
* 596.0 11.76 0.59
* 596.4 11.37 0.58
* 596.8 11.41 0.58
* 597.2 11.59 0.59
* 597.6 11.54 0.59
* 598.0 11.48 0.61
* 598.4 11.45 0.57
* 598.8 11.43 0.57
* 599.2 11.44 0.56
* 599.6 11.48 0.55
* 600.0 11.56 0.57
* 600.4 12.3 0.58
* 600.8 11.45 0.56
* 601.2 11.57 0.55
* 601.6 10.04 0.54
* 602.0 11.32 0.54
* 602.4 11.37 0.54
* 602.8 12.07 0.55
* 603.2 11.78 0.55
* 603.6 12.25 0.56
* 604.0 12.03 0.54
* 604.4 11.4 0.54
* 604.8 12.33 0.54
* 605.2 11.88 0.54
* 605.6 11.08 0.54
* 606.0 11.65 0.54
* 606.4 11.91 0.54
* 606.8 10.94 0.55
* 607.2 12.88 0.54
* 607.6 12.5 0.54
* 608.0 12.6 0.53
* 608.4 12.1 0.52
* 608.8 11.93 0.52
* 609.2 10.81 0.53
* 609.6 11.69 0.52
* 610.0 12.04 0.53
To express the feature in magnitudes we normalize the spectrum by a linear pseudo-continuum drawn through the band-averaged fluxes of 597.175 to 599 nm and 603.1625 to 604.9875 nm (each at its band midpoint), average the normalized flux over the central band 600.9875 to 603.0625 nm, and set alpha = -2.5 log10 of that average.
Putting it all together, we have 0.05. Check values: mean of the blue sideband 11.5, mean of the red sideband 12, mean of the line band 11.3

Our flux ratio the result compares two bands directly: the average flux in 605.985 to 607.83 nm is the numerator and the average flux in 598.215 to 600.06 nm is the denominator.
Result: 1.05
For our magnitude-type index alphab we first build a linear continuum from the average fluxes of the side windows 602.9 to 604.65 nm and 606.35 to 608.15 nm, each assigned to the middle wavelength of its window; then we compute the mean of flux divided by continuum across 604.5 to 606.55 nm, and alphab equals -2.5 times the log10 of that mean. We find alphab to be 0.026 mag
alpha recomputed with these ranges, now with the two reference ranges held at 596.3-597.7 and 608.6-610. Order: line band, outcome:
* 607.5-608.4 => -0.08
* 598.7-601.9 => 0.01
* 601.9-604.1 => -0.03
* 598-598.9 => 0.00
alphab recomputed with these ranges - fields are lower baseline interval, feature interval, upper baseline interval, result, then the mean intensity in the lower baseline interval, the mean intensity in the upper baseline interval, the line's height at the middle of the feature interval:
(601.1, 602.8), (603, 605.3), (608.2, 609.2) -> -0.05 mag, 11.2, 11.8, 11.4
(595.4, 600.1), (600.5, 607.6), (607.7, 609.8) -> 0.00 mag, 11.5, 11.9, 11.7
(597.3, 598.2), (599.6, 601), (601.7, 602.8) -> -0.03 mag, 11.5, 11.4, 11.4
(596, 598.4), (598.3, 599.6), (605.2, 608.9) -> 0.01 mag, 11.5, 12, 11.6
